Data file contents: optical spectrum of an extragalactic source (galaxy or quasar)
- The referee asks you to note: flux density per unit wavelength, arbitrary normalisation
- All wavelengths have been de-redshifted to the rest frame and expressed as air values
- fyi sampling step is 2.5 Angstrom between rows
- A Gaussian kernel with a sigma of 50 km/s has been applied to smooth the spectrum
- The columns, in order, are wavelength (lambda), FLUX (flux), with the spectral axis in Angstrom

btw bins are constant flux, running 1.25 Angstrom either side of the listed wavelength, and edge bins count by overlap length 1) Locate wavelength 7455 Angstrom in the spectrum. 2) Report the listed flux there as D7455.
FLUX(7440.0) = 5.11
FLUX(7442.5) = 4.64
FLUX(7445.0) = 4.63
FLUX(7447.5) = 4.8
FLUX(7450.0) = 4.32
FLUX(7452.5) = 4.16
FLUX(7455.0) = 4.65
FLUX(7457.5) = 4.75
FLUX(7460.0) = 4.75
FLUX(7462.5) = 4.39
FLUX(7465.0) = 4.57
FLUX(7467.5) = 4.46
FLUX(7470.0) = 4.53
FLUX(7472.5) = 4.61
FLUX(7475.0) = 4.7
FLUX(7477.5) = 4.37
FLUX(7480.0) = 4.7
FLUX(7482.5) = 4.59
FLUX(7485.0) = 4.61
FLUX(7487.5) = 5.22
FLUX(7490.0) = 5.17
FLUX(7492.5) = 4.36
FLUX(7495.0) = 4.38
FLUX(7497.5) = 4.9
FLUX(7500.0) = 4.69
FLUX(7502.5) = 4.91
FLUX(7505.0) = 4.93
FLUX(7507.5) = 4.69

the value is 4.65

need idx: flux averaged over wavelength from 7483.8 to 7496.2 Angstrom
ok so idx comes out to 4.75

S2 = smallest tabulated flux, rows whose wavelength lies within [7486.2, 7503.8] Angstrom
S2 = 4.36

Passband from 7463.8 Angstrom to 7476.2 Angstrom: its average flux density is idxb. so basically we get 4.57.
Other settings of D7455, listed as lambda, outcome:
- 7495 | 4.38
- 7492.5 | 4.36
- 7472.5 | 4.61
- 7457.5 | 4.75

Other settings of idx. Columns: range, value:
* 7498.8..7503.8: 4.8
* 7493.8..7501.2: 4.66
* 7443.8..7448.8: 4.71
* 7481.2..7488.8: 4.81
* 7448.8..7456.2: 4.38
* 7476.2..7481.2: 4.54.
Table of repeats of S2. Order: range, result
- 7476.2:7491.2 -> 4.37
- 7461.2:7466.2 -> 4.39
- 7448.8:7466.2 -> 4.16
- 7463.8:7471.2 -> 4.46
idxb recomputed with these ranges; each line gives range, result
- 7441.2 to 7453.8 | 4.51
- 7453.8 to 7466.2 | 4.62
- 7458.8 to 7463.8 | 4.57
